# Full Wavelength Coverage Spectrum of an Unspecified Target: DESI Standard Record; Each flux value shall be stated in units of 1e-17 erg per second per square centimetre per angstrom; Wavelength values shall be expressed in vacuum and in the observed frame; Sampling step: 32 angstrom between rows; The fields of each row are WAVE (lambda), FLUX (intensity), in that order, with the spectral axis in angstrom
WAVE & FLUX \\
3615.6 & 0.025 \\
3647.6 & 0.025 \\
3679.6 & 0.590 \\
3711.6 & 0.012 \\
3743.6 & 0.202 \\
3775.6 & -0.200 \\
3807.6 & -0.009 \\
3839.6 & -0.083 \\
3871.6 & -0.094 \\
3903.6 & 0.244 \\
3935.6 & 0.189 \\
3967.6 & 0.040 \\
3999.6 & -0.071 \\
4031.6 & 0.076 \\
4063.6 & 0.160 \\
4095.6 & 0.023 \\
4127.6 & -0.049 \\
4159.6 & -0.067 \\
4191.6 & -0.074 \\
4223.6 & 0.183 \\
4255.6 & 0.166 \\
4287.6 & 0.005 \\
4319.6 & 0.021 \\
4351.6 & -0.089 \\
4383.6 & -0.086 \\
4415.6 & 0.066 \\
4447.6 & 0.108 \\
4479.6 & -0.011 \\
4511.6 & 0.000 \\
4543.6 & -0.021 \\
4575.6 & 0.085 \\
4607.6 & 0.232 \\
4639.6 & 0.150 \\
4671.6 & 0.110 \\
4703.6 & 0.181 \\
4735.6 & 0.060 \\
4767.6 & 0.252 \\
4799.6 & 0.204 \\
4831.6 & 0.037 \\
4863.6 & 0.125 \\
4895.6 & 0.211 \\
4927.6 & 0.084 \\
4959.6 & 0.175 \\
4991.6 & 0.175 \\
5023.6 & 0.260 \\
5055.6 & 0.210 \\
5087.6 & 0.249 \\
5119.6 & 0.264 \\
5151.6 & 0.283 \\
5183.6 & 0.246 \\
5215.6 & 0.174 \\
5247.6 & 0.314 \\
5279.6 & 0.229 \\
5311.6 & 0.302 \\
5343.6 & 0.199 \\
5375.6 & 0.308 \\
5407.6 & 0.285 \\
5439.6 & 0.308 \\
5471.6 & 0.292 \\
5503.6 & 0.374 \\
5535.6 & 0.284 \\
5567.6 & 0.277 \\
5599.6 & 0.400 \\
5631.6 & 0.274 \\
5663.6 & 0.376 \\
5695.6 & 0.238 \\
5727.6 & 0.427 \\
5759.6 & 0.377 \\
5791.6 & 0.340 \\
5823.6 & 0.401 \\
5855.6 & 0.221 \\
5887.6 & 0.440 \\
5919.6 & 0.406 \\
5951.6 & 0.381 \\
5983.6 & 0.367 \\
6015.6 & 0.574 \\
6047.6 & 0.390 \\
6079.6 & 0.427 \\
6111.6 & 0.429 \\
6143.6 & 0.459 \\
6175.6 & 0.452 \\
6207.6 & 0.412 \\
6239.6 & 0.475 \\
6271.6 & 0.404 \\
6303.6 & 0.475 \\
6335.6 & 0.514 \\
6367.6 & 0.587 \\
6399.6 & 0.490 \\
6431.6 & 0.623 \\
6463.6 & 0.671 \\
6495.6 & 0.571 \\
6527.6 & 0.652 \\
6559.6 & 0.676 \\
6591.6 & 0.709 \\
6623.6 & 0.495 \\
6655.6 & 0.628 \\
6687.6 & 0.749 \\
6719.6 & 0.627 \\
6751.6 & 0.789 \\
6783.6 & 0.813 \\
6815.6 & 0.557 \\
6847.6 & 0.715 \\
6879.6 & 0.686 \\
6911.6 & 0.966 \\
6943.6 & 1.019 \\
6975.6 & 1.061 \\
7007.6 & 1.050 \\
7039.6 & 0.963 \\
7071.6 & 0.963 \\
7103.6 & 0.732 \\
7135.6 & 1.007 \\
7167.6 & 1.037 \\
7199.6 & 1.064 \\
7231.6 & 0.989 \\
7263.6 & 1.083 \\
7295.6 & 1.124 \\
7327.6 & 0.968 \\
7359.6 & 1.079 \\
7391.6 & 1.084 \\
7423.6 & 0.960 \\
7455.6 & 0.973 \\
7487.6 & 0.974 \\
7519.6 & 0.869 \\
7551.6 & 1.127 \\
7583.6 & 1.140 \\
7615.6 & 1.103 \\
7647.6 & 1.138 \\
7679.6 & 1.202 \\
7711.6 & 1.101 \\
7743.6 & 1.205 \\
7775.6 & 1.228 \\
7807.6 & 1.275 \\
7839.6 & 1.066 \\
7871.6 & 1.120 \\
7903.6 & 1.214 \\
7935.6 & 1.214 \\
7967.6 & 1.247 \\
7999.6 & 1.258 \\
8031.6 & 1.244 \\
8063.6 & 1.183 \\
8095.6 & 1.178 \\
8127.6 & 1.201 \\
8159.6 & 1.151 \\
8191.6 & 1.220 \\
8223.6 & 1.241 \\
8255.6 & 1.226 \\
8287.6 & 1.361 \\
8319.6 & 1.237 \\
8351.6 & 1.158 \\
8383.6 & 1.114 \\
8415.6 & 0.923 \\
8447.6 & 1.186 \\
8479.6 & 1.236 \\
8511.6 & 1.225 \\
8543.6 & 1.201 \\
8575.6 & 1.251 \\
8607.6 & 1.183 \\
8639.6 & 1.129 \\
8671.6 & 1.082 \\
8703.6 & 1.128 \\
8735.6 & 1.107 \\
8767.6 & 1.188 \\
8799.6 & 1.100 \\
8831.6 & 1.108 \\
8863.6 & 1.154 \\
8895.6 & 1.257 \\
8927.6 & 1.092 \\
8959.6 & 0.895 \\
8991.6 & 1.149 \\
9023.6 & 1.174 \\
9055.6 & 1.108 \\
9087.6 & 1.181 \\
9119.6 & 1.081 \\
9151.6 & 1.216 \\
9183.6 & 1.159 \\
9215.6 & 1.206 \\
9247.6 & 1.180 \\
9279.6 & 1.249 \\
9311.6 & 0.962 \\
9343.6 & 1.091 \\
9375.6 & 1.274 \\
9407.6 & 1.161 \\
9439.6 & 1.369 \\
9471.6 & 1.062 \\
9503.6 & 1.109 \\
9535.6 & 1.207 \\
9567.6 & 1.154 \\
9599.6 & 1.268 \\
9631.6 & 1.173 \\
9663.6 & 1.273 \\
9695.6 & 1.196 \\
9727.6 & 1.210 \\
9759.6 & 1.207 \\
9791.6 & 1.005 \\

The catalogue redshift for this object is 0.73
